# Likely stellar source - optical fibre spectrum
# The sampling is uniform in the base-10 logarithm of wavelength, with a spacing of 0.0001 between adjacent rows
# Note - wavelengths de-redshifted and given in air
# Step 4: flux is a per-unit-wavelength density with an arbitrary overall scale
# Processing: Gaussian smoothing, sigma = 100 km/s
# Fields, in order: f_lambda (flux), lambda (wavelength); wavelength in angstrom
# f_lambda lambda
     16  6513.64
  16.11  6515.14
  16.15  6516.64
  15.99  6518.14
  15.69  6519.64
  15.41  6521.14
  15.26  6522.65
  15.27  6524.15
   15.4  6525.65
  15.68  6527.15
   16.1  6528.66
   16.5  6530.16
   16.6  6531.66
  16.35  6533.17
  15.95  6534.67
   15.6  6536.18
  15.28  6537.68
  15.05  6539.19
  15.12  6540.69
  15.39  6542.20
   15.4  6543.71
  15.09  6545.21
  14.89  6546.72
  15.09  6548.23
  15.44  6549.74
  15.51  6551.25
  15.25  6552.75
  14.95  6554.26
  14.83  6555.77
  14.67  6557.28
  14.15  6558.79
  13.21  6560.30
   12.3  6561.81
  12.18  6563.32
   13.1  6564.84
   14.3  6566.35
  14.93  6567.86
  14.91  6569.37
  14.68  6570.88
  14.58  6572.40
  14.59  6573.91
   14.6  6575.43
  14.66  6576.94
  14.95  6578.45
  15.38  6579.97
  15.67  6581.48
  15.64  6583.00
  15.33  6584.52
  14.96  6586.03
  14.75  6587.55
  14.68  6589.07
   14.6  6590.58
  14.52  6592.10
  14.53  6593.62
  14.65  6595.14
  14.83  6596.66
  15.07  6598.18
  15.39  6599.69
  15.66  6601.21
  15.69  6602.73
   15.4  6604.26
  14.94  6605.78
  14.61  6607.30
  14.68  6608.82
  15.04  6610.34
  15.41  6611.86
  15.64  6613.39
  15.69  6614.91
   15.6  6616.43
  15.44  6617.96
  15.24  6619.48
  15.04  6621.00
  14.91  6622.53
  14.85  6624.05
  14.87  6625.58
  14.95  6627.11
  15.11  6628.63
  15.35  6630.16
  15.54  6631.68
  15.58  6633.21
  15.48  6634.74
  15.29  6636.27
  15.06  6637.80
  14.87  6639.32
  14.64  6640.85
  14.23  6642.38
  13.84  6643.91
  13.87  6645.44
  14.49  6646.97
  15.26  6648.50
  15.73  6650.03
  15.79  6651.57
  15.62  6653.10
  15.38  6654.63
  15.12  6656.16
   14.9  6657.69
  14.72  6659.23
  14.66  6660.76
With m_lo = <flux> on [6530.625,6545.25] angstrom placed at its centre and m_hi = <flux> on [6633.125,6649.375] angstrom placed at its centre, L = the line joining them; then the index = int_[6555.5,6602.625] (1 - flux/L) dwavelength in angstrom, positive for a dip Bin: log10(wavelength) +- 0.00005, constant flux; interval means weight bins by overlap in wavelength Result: 2.1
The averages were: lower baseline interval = 15.6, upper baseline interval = 14.8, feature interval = 14.6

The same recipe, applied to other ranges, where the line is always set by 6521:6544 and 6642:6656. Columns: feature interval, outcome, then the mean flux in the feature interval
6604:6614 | 0.1 angstrom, 15.1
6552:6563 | 1.0 angstrom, 14.1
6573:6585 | 0.2 angstrom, 15.1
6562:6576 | 1.2 angstrom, 14.1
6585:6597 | 0.5 angstrom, 14.7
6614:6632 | -0.1 angstrom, 15.2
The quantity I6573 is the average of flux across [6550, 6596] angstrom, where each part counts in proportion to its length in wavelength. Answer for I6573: 14.6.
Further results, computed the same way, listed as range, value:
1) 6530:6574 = 14.8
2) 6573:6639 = 15.1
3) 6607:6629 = 15.2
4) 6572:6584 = 15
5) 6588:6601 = 14.8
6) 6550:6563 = 14.3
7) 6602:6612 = 15.1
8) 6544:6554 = 15.2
